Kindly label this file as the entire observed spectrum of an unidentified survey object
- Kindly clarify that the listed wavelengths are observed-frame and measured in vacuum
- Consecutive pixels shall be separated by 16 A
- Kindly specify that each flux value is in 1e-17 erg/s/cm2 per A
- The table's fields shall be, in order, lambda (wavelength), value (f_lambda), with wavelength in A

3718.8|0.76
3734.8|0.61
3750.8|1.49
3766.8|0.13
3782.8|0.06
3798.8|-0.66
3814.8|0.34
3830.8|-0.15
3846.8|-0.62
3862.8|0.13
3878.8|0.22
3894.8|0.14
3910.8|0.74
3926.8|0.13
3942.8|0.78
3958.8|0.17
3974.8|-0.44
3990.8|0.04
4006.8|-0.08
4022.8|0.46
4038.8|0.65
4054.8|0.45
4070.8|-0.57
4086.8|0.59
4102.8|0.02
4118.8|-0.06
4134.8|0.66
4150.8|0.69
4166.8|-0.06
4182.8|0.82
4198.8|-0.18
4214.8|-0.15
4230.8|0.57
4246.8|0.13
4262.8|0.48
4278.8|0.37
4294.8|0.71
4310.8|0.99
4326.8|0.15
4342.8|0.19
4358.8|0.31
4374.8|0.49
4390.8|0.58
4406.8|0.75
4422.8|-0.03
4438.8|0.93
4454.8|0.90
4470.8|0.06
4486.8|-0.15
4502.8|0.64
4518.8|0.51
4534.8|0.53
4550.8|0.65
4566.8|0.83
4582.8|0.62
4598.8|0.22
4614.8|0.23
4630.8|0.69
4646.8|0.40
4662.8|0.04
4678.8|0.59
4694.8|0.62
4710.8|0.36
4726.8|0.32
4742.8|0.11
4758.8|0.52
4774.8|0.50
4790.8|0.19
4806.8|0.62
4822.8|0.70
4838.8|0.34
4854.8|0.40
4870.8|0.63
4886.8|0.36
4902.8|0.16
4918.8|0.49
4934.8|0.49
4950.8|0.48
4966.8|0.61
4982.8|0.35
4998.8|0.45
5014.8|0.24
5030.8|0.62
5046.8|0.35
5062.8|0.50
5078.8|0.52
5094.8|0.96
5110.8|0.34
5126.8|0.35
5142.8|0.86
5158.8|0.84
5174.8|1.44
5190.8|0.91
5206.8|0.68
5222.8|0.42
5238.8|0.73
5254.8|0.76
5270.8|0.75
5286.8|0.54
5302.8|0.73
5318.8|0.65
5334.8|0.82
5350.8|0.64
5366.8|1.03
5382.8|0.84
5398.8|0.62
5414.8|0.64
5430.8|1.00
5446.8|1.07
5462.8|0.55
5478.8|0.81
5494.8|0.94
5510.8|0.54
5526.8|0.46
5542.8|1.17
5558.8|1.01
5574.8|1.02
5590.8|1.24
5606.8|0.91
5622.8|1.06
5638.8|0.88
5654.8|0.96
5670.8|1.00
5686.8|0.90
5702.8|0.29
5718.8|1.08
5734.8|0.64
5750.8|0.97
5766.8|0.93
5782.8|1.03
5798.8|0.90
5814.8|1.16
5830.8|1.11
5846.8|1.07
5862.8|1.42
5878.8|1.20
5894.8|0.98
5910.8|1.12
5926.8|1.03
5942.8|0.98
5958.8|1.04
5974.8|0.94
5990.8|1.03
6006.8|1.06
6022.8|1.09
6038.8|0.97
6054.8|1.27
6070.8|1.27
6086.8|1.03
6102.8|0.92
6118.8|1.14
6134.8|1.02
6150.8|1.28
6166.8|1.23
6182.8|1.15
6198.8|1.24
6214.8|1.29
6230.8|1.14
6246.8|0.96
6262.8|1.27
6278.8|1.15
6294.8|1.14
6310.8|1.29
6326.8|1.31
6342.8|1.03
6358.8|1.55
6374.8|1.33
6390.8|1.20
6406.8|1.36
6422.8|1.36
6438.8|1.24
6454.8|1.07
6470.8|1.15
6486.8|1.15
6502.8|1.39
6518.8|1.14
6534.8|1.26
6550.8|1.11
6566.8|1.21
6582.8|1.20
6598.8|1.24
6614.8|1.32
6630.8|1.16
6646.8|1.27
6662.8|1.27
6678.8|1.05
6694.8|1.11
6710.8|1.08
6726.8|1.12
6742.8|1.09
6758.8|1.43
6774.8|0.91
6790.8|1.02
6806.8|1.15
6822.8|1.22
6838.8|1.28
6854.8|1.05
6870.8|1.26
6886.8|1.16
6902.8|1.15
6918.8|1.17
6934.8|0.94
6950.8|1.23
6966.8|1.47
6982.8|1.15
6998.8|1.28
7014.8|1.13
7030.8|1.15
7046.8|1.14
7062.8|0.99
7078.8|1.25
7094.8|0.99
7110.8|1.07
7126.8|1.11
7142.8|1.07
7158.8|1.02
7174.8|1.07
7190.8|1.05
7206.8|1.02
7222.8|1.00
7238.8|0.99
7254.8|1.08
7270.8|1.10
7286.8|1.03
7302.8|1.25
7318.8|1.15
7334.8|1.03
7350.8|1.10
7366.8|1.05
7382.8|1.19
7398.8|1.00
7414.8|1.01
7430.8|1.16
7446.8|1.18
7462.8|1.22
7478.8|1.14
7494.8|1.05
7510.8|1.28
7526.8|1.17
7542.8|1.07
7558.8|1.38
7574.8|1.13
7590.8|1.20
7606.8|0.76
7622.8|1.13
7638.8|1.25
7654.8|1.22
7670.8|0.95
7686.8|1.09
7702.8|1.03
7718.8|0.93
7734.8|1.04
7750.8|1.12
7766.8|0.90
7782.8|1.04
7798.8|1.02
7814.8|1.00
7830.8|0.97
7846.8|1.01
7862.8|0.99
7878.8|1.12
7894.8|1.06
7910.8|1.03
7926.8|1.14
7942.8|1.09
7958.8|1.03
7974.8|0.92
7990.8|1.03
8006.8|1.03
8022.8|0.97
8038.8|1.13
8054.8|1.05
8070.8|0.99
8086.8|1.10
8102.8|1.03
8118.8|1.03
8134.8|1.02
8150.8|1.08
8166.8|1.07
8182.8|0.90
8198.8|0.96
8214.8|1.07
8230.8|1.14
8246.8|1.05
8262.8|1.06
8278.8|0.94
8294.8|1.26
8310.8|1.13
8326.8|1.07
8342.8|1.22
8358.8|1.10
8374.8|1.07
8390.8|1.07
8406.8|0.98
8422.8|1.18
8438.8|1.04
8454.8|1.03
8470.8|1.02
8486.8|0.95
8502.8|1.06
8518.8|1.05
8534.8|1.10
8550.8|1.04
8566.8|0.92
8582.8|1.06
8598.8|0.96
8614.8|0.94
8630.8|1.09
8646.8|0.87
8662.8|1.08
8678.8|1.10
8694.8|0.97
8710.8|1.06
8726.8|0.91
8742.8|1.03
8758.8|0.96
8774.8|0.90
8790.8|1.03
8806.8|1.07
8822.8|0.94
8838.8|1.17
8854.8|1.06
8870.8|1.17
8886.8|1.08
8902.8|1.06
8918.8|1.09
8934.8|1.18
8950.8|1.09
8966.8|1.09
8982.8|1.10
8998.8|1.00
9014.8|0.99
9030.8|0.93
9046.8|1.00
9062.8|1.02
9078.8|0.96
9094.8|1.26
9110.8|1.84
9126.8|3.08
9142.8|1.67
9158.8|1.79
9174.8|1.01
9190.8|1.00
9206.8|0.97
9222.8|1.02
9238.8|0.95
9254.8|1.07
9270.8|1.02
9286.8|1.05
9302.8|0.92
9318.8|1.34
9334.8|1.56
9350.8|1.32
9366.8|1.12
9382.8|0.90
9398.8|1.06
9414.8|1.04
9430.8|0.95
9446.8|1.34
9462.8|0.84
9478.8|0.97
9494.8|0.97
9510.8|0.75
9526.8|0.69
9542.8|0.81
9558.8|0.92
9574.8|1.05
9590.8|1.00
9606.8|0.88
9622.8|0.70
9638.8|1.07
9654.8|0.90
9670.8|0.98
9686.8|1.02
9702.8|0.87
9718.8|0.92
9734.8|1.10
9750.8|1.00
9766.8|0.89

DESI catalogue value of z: 0.390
